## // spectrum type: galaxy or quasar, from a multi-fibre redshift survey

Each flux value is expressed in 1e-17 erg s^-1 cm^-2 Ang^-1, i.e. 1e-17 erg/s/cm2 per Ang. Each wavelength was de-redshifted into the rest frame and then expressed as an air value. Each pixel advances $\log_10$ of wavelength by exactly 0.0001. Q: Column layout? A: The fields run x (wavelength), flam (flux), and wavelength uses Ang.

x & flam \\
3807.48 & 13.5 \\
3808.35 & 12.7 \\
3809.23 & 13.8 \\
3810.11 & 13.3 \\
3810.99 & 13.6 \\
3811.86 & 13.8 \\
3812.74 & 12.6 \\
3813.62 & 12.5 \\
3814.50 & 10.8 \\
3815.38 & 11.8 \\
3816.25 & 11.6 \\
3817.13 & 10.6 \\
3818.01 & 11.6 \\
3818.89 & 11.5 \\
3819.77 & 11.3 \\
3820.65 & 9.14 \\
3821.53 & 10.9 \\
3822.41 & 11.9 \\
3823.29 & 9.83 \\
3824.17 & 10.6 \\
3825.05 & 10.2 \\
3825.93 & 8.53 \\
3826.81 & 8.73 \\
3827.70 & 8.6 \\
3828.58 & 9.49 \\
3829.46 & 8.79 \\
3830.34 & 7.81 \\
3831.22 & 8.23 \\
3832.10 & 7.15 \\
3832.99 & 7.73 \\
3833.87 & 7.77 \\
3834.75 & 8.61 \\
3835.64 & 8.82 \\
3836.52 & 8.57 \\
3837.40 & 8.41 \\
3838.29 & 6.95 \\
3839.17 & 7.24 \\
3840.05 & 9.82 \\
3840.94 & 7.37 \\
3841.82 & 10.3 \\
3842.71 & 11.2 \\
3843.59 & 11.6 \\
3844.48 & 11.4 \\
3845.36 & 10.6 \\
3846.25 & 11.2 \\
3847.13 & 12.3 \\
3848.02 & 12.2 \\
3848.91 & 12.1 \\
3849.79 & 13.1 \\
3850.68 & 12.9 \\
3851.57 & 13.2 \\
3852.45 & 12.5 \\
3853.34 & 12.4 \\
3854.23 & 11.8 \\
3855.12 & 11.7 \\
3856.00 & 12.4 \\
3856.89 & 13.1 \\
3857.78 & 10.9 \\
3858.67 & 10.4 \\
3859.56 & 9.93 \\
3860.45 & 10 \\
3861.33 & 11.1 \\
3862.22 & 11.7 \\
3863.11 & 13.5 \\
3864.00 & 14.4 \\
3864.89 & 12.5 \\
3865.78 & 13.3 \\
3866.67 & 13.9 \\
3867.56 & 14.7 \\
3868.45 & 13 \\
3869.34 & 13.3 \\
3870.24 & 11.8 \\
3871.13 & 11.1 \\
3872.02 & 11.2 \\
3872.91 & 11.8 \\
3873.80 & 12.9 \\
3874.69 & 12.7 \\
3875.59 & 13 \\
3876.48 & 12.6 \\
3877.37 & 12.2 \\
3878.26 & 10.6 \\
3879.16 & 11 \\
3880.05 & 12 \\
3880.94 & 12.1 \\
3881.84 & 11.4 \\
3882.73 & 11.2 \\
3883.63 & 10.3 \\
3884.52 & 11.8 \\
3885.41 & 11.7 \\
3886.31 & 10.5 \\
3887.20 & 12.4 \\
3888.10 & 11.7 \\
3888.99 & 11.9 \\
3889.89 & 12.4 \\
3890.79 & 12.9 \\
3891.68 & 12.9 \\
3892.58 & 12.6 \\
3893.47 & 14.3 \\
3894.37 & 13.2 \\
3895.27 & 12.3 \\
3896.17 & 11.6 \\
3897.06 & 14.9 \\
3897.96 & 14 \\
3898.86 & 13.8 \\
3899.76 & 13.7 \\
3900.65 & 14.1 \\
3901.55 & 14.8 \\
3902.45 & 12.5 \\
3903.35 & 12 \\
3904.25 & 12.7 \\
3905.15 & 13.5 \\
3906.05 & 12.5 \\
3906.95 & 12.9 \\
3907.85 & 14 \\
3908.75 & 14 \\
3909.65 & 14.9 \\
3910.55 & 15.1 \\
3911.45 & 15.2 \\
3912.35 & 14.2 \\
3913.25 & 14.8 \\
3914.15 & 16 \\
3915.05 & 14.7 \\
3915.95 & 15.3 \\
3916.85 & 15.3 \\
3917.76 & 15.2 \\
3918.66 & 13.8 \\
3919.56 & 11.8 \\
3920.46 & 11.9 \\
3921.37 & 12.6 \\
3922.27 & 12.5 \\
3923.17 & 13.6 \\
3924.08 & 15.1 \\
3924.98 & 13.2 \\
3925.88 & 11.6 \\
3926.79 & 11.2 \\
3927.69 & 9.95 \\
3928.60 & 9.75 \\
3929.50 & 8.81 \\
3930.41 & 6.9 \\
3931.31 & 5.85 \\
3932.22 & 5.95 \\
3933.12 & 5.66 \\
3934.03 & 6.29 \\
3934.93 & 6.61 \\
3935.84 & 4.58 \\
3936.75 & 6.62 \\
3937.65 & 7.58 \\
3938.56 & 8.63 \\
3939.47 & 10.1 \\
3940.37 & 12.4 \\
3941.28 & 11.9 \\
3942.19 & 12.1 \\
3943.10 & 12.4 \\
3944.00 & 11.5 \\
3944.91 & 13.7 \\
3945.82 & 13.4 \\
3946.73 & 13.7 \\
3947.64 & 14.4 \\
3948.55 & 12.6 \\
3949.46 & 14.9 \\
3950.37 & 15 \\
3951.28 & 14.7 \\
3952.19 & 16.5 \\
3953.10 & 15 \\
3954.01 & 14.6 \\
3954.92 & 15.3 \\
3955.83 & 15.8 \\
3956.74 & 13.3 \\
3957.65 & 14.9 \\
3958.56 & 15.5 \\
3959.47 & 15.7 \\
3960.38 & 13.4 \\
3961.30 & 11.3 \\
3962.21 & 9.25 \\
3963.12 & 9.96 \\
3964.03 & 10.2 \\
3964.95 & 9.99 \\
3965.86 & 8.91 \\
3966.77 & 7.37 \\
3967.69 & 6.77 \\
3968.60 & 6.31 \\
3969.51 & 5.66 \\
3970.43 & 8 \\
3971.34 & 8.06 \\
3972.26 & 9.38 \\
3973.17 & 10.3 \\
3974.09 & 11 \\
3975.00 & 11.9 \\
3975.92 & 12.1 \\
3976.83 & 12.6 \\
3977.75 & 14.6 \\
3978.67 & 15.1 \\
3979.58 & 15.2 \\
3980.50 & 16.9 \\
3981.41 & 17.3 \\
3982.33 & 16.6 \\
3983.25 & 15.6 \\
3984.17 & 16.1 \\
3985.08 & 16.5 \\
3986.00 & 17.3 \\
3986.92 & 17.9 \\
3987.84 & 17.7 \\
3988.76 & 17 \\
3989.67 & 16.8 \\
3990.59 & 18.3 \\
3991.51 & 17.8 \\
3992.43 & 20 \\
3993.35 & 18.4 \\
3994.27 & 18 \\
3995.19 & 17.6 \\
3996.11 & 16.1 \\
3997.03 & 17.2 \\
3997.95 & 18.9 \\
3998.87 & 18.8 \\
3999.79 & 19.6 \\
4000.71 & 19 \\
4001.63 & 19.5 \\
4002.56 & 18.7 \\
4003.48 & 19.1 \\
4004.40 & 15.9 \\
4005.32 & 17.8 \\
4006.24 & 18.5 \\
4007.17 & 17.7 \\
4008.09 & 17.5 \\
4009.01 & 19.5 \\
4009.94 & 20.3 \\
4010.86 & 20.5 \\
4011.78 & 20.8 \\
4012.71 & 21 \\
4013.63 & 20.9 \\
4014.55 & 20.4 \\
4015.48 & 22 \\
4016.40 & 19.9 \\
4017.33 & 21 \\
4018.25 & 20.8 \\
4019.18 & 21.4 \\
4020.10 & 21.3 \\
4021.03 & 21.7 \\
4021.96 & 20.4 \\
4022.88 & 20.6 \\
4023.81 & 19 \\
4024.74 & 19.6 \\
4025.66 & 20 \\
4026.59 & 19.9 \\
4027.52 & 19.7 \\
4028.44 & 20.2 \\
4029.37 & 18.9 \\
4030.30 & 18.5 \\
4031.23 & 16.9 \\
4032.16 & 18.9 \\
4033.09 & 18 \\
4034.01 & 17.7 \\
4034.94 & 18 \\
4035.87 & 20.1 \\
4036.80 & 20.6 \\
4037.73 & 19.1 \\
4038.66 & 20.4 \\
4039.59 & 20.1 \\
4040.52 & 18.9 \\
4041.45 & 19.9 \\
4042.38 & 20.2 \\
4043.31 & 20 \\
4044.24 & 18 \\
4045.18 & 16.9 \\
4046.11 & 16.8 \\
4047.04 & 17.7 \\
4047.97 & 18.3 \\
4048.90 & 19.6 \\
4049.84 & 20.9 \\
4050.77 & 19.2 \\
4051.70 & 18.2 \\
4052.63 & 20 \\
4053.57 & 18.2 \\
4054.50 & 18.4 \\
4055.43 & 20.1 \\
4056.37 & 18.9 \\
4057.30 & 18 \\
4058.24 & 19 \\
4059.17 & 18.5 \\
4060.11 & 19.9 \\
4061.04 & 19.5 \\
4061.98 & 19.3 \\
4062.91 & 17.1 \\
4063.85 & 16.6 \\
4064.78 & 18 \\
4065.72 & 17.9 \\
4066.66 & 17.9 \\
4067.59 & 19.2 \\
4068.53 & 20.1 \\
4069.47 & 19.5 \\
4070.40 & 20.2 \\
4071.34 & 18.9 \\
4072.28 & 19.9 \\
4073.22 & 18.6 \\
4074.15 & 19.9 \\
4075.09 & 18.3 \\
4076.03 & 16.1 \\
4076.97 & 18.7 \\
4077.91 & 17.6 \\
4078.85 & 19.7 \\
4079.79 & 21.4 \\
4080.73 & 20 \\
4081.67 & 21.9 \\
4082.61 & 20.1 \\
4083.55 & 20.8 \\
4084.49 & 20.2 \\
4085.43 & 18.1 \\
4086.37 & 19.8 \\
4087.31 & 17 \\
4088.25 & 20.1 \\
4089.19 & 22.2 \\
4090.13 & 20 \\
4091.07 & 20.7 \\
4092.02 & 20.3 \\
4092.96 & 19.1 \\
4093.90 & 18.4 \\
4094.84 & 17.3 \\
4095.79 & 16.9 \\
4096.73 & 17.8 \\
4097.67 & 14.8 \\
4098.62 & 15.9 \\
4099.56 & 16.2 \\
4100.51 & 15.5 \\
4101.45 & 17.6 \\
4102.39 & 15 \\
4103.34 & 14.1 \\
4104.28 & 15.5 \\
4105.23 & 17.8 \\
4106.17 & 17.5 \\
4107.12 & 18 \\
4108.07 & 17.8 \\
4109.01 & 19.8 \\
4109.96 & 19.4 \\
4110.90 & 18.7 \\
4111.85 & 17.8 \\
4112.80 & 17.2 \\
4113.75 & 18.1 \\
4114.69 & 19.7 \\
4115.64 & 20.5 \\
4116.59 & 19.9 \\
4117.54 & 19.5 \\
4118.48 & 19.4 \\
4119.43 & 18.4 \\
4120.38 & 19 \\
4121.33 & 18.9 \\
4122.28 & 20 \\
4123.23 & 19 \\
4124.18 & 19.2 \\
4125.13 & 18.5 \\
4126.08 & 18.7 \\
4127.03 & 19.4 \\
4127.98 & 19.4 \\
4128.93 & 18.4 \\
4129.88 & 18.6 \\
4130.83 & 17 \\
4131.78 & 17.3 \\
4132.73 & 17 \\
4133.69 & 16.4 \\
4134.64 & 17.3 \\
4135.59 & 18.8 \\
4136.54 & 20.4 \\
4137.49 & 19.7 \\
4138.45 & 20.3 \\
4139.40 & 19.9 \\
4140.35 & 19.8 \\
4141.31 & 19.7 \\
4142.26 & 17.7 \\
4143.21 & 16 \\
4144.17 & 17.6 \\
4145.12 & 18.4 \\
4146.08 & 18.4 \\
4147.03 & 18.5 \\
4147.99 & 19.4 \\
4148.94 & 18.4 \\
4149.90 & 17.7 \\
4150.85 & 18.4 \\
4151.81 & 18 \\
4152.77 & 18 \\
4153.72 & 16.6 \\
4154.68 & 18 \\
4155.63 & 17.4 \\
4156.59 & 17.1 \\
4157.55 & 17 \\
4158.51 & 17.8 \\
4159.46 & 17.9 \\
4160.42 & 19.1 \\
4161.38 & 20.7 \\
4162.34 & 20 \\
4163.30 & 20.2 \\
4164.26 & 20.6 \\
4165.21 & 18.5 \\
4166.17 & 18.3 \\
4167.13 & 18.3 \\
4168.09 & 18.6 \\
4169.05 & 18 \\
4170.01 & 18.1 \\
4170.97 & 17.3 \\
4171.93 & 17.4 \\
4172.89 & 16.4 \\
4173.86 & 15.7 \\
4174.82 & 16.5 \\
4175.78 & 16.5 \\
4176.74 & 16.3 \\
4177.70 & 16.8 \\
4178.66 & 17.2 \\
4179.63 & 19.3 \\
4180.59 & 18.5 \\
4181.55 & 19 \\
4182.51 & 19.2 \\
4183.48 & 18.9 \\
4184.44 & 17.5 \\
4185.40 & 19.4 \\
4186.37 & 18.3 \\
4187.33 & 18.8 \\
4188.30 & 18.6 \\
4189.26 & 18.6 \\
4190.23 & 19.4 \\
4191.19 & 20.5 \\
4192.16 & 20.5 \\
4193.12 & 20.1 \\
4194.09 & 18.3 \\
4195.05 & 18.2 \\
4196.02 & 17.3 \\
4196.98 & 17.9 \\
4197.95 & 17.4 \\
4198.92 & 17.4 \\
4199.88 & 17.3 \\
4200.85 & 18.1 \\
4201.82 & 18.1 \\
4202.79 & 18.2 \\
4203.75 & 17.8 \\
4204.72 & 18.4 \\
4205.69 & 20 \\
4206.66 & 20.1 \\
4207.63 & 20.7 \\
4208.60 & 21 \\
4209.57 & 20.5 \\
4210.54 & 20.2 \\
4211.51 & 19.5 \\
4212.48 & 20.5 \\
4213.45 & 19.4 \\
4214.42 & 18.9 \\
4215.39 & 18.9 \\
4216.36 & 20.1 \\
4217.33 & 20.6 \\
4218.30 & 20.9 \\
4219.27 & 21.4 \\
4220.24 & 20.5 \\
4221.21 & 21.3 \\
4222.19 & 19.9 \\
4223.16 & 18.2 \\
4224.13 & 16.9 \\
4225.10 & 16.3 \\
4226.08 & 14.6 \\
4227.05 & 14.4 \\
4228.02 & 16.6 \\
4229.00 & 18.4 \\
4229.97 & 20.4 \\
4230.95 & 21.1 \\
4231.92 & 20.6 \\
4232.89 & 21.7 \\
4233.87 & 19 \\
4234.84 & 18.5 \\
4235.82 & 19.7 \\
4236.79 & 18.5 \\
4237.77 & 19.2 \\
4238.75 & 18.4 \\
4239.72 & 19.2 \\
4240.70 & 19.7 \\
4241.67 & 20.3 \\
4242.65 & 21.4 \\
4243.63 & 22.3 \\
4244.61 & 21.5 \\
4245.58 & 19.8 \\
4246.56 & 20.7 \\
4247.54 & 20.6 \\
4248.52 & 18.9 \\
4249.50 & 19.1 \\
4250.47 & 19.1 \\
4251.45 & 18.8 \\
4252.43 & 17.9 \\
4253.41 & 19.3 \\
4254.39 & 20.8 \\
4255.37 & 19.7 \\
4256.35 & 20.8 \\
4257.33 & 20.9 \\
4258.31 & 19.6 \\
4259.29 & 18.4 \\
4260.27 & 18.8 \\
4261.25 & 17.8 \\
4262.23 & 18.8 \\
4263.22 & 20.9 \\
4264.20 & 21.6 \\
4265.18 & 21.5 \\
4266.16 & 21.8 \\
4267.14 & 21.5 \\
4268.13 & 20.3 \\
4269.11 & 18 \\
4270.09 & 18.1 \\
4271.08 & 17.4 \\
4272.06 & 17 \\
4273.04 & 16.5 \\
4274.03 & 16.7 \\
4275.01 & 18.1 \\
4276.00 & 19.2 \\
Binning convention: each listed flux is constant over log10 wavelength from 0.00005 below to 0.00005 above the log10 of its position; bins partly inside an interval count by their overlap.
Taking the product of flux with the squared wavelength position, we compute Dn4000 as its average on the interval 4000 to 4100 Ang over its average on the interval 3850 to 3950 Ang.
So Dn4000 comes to 1.70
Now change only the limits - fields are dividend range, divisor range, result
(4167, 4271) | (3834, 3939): 1.91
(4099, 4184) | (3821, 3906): 1.82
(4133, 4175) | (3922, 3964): 1.75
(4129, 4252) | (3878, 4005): 1.61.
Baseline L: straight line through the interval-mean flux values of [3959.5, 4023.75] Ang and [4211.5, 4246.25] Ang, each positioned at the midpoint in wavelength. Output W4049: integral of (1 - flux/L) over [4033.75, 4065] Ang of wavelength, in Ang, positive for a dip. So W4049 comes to -3.7 Ang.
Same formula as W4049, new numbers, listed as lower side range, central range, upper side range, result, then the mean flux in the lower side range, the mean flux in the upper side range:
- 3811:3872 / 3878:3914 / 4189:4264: -2.32 Ang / 10.9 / 19.3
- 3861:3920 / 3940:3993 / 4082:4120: 5.34 Ang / 13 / 18.3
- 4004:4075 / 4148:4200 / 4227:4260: 3.41 Ang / 19.3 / 19.6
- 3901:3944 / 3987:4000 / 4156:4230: -4.33 Ang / 11.7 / 18.6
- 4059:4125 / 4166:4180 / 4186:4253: 1.22 Ang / 18.6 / 19.2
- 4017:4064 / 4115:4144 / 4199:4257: 0.78 Ang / 19.2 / 19.4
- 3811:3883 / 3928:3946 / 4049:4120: 6.44 Ang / 11.1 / 18.6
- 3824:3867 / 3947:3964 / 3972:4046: 1.92 Ang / 10.5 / 18.2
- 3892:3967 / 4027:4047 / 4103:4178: -4.62 Ang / 12.4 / 18.3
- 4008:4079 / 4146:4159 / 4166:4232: 0.63 Ang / 19.3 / 18.6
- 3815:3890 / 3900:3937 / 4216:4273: 1.41 Ang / 11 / 19.5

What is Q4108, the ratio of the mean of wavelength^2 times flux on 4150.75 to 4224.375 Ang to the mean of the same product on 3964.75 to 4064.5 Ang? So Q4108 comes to 1.16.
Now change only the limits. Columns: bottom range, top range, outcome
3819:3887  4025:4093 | 1.93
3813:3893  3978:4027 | 1.81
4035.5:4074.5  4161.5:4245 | 1.07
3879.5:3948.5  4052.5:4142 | 1.70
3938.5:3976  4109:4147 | 1.71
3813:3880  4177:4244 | 2.08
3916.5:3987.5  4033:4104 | 1.66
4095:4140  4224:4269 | 1.14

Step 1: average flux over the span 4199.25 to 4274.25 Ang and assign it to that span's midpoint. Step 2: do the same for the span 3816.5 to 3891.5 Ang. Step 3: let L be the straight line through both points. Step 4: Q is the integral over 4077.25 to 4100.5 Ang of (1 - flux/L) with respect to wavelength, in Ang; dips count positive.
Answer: -4.02 Ang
